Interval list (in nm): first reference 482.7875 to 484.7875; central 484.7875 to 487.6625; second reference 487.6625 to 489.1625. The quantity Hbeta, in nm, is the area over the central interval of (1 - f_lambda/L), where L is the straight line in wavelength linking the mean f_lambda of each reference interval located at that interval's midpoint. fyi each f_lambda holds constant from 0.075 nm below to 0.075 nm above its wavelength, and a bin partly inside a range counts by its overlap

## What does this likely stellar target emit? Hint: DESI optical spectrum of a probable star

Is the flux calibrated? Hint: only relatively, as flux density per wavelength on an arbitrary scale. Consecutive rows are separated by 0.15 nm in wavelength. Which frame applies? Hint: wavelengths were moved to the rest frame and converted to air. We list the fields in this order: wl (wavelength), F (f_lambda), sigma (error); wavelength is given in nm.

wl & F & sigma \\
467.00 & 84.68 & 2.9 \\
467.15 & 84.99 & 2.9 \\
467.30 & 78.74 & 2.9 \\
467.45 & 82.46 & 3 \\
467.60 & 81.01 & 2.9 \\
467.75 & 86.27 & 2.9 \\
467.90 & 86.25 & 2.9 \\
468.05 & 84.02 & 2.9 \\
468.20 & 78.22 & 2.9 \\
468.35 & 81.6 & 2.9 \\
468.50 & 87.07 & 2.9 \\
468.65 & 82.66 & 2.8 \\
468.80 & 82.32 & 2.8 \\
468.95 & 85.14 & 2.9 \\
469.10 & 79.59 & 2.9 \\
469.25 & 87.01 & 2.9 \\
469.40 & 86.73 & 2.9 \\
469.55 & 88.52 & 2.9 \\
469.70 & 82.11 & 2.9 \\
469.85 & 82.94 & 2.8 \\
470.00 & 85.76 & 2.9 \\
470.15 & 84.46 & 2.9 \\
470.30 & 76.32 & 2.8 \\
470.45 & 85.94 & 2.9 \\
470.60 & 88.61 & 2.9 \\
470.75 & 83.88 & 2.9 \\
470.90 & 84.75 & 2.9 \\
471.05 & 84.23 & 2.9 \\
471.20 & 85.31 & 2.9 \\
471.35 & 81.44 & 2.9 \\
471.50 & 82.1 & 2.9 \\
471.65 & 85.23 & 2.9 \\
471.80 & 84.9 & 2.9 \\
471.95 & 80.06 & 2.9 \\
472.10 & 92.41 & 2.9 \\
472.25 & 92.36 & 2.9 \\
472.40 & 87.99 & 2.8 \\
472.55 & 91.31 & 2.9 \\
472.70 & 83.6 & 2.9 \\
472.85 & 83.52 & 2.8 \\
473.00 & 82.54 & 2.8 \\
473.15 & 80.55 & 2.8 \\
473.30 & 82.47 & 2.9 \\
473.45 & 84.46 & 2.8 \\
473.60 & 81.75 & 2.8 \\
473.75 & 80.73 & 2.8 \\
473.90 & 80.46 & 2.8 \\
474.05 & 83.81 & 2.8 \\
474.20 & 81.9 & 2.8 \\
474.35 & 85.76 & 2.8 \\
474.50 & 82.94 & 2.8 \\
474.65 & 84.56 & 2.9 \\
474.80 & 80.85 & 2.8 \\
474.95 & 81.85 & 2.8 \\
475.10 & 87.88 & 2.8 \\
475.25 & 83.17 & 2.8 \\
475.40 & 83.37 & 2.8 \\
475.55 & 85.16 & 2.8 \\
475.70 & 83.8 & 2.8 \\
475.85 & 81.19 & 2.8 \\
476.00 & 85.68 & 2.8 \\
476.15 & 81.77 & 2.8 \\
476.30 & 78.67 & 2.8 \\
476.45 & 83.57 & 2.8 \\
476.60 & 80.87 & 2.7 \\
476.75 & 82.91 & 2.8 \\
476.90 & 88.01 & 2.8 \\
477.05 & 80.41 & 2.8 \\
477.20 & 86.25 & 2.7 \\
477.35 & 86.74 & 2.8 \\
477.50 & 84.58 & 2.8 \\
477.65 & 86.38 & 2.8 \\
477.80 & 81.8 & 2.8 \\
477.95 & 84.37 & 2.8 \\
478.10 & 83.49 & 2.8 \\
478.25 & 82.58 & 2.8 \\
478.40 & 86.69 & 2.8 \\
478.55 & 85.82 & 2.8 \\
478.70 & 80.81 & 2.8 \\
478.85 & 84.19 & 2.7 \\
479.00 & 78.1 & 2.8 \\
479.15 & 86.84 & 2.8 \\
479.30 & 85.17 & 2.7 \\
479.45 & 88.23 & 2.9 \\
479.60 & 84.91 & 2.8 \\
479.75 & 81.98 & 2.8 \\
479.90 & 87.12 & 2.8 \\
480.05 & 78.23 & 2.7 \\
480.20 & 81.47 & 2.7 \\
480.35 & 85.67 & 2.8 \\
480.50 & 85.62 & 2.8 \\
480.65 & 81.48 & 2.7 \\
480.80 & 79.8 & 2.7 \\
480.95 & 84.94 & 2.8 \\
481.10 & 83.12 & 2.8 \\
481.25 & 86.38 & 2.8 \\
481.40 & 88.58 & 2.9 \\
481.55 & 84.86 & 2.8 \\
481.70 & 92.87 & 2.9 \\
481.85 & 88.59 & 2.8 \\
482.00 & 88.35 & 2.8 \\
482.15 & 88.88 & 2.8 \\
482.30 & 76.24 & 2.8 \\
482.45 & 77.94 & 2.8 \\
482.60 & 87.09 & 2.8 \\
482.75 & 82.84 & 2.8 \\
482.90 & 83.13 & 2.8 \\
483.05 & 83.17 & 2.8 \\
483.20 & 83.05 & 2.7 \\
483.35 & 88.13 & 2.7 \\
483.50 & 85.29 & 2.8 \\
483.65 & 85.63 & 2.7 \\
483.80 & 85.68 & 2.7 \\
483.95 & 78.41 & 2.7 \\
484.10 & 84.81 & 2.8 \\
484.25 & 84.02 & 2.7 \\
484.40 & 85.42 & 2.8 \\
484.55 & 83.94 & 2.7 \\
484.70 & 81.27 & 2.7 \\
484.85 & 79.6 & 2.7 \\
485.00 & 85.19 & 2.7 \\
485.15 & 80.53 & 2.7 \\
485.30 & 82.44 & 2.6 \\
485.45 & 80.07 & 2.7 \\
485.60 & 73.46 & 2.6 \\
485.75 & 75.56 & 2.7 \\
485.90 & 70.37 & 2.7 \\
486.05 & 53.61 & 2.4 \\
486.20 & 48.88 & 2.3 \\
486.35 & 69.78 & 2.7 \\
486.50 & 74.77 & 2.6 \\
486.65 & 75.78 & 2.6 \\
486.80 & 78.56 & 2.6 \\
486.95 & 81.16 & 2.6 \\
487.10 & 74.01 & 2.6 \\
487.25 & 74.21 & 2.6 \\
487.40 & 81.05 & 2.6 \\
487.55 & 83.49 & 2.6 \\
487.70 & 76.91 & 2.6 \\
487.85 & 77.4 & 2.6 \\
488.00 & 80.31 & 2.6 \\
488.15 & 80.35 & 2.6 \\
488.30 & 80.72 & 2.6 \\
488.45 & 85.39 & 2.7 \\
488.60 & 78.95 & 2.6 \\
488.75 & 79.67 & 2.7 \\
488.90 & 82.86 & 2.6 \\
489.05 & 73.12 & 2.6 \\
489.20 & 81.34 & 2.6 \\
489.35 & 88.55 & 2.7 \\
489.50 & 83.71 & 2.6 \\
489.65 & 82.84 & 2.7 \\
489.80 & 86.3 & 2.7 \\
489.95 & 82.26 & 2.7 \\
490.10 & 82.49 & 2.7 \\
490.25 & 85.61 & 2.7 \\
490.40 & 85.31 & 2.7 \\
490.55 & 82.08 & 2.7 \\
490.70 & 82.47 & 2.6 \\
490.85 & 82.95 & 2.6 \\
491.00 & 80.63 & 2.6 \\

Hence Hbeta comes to 0.240 nm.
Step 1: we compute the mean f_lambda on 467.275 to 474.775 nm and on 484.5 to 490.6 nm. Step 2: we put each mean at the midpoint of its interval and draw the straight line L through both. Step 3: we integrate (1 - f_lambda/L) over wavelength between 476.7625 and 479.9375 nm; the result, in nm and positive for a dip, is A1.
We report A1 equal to -0.11 nm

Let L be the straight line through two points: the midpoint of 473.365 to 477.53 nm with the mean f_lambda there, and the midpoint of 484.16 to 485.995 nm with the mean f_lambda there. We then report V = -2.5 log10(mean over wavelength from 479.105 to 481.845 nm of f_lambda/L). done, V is -0.044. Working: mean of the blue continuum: 83.3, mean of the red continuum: 79.9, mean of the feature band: 84.9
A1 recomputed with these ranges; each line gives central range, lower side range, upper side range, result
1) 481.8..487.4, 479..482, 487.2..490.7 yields 0.26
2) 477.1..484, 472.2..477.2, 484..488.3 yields -0.35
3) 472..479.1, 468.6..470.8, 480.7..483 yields 0.05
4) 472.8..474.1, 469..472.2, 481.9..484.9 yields 0.03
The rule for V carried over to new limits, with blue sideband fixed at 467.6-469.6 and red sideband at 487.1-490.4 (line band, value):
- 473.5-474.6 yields 0.010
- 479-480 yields -0.031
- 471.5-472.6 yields -0.047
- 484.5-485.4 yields -0.004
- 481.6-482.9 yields -0.040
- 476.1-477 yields 0.005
